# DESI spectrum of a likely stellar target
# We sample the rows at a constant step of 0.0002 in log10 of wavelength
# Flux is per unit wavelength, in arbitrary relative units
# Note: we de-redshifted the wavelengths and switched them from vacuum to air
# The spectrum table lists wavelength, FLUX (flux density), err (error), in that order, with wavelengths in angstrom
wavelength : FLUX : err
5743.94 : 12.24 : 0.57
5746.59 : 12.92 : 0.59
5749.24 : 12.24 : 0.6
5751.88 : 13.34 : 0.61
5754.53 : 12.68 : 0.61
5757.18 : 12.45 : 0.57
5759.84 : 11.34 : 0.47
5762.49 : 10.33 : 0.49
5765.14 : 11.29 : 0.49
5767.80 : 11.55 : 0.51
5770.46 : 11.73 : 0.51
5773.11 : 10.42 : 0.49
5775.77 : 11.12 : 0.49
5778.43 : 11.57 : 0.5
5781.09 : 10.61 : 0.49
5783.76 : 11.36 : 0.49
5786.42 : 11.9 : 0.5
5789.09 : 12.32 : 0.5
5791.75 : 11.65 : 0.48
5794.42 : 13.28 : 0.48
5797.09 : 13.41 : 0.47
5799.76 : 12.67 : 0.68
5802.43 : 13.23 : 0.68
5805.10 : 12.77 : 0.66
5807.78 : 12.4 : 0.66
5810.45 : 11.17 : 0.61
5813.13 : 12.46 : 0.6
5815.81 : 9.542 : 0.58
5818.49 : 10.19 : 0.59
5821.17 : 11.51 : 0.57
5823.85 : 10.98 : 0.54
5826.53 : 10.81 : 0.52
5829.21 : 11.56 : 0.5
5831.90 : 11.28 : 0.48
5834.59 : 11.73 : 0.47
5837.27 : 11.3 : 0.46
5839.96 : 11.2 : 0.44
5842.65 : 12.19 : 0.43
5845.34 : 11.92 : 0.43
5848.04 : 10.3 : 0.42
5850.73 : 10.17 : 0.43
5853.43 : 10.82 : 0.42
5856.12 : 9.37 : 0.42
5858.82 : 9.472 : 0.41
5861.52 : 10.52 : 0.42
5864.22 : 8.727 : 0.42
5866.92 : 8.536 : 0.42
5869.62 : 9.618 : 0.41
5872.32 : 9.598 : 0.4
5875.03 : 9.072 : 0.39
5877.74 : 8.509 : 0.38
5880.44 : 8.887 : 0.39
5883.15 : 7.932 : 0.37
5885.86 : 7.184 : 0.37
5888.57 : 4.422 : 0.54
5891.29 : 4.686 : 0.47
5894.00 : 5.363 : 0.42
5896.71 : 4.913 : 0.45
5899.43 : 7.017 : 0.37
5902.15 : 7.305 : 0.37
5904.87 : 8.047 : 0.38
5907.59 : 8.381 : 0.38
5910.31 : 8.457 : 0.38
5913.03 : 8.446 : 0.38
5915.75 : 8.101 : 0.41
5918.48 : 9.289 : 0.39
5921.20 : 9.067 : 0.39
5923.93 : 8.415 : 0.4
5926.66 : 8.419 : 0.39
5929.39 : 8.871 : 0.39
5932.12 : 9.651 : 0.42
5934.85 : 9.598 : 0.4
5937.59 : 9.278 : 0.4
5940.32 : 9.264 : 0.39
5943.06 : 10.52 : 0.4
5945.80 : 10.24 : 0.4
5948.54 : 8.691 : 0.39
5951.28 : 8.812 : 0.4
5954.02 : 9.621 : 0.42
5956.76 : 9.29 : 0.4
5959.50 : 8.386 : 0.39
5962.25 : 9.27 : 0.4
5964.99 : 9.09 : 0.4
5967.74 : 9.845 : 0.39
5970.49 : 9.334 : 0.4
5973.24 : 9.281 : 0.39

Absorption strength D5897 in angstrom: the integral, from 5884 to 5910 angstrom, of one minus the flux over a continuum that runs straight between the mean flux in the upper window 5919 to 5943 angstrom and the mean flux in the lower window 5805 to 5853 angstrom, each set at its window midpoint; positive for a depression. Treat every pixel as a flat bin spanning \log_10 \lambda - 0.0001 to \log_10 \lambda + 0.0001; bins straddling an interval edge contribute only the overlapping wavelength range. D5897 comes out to 8.8 angstrom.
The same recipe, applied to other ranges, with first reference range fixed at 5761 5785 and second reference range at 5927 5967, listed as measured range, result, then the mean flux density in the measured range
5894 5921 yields 5.6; 7.71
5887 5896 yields 4.6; 4.89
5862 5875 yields 1.2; 9.21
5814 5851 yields -2.1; 11.1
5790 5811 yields -3.5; 12.6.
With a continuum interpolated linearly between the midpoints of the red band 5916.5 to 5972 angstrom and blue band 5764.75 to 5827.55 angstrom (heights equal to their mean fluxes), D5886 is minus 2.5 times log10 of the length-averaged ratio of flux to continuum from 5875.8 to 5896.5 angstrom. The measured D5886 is 0.46 mag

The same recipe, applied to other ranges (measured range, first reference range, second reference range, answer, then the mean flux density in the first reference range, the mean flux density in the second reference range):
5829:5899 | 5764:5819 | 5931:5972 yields 0.178 mag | 11.8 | 9.39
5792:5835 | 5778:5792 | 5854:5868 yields -0.100 mag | 11.6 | 9.43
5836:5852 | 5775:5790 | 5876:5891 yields -0.249 mag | 11.5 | 7.23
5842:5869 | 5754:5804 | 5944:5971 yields 0.064 mag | 11.8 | 9.28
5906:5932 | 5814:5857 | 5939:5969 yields 0.139 mag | 11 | 9.36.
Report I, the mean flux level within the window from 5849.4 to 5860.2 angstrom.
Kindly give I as 9.96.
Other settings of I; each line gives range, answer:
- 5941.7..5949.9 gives 9.81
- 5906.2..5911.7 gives 8.42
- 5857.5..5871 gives 9.38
